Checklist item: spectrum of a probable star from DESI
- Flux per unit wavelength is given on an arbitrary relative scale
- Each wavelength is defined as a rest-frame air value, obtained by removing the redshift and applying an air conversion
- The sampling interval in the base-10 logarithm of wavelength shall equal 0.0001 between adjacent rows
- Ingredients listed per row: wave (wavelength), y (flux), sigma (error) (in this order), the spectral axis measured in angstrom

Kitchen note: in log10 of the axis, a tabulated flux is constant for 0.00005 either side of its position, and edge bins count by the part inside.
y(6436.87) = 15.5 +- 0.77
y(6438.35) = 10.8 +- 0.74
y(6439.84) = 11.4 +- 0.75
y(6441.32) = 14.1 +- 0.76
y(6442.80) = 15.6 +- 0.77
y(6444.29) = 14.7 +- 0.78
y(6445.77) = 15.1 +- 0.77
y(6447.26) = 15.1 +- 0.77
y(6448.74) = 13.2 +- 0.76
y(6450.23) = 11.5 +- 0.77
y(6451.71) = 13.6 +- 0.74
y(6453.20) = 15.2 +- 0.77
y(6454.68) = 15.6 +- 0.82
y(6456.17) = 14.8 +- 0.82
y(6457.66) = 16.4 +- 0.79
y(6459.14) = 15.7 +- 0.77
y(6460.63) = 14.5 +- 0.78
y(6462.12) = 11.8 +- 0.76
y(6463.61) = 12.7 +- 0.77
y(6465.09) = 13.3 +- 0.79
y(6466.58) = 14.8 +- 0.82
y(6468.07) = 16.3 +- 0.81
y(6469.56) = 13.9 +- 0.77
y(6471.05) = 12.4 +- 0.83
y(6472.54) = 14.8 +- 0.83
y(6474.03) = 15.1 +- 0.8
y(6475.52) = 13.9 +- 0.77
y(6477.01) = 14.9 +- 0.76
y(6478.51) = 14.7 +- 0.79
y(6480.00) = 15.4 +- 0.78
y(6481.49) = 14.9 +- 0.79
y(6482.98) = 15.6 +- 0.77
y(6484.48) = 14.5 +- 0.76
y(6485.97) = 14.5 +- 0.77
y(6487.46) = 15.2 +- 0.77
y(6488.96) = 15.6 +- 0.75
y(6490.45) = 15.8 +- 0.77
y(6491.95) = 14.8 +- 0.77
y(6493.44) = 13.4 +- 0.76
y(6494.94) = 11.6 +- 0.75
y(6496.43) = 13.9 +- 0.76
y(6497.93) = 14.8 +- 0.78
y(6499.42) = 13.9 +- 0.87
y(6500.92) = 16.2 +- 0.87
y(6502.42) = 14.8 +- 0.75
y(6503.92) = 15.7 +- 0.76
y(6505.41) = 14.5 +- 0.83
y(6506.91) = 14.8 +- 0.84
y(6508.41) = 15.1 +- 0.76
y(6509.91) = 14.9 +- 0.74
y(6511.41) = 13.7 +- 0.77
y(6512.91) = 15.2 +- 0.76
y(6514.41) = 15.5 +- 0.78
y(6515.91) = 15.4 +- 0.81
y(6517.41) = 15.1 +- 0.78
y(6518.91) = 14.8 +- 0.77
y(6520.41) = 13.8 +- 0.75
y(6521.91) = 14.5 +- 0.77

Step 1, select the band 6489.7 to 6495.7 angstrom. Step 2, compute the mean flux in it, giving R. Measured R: 13.9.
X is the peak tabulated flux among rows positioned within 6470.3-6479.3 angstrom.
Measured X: 15.1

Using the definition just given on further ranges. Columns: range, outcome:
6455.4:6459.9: 16.4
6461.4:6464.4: 12.7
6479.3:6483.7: 15.6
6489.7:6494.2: 15.8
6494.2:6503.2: 16.2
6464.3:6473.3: 16.3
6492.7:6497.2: 13.9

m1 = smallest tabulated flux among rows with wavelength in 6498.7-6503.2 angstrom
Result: 13.9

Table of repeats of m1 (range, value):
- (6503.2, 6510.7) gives 14.5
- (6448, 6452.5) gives 11.5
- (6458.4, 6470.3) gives 11.8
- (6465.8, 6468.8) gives 14.8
